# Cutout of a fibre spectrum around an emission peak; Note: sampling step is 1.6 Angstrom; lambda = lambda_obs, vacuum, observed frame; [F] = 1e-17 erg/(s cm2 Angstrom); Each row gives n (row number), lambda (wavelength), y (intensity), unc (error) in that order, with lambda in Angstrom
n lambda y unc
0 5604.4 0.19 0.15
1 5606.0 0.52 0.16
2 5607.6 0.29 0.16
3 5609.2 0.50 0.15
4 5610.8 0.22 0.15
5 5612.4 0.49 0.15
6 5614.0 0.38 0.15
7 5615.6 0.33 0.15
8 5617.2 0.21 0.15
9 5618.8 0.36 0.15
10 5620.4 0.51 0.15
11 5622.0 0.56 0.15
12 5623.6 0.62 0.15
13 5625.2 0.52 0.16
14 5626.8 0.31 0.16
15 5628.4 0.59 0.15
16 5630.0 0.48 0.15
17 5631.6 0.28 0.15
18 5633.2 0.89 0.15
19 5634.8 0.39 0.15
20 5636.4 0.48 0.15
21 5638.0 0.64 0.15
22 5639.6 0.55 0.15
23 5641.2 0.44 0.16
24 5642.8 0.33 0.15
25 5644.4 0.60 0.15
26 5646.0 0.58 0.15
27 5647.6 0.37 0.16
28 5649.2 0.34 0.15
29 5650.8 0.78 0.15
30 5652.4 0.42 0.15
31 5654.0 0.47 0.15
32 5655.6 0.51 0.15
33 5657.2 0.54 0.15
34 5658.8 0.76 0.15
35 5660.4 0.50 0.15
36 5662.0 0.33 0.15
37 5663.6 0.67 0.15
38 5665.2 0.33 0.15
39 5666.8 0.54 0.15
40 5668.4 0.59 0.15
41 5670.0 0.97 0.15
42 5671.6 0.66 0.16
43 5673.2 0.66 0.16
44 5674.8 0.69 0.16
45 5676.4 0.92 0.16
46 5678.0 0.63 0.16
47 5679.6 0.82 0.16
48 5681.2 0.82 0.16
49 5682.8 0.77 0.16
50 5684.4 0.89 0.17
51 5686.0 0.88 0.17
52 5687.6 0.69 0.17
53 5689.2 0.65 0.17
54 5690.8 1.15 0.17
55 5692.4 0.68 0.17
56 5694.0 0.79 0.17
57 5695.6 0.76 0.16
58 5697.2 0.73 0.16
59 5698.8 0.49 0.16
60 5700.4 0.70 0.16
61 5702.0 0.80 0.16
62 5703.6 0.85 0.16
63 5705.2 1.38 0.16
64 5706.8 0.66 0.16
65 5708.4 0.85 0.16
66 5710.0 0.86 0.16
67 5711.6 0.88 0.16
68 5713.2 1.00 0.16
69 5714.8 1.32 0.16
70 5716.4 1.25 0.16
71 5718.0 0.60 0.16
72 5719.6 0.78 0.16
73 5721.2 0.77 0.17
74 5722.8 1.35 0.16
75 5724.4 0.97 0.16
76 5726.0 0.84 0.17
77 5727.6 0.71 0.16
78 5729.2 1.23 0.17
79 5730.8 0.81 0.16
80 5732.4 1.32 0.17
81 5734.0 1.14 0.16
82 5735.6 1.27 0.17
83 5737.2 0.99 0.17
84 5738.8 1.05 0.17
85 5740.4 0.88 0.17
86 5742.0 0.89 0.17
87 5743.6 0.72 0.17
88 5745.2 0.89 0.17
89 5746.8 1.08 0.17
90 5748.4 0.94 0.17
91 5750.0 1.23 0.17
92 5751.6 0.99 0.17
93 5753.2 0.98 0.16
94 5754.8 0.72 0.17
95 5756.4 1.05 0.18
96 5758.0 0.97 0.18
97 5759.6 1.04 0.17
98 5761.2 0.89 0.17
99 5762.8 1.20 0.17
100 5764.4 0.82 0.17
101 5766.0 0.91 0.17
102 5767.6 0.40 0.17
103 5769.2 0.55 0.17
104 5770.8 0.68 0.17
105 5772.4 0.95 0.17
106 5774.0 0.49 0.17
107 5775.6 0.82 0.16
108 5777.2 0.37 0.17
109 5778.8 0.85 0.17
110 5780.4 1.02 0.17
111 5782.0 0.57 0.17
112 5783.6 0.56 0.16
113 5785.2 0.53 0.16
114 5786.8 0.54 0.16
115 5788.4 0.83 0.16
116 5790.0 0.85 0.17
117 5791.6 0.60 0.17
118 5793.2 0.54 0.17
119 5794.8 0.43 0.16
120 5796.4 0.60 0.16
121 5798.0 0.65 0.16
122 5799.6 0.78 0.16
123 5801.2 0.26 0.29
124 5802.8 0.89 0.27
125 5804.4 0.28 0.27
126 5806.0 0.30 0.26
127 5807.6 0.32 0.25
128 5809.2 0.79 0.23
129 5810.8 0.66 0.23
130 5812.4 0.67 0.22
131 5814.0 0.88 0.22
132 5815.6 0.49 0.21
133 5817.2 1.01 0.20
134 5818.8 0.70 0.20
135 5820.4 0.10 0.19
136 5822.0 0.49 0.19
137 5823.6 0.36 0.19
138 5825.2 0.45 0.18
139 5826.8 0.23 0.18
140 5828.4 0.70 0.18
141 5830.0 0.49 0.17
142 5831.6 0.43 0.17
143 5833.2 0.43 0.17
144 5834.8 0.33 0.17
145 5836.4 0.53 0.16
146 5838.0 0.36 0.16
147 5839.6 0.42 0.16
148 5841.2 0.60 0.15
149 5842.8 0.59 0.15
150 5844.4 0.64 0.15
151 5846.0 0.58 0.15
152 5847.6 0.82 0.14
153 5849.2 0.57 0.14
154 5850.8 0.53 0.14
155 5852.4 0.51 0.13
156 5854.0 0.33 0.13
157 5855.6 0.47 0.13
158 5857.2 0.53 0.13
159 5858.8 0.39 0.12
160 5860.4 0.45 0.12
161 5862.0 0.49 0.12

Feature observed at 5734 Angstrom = C IV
